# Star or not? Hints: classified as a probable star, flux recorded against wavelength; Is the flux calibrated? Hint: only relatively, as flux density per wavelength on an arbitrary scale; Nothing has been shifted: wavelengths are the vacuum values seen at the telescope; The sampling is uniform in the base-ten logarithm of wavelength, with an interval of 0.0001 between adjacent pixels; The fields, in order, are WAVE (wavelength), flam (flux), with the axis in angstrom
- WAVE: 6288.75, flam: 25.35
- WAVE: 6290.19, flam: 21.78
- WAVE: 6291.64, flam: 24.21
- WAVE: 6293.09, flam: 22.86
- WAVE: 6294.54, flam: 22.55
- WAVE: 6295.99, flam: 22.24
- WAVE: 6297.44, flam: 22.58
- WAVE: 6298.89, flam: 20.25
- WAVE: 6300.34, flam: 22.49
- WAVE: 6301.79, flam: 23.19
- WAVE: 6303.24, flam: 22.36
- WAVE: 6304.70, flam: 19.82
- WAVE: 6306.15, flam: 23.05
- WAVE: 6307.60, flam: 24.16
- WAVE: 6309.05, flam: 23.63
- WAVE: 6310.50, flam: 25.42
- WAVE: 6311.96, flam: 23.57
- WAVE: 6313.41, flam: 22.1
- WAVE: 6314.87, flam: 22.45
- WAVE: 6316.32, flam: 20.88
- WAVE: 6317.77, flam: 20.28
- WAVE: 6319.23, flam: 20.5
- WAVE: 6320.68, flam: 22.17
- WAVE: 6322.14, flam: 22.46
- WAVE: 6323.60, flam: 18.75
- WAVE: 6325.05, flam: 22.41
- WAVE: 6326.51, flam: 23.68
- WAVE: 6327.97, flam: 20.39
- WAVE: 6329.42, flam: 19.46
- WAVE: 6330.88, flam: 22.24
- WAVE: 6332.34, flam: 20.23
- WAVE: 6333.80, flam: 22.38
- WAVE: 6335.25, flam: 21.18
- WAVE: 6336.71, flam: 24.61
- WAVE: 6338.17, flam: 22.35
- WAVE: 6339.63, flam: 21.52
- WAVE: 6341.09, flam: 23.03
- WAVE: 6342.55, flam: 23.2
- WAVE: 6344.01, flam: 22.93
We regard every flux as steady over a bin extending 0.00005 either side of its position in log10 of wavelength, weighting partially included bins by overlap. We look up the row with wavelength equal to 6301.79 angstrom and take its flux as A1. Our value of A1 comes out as 23.19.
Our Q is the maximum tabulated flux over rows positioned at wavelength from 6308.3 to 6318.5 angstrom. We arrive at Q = 25.42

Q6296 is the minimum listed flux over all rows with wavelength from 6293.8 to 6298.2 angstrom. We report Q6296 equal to 22.24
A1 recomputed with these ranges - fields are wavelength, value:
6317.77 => 20.28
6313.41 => 22.1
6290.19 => 21.78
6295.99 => 22.24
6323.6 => 18.75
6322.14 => 22.46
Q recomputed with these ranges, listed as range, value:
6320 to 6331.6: 23.68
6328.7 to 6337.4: 24.61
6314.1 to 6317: 22.45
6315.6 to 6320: 20.88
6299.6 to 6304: 23.19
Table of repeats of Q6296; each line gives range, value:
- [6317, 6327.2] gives 18.75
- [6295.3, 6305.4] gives 19.82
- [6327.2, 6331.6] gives 19.46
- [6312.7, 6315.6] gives 22.1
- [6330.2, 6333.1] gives 20.23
